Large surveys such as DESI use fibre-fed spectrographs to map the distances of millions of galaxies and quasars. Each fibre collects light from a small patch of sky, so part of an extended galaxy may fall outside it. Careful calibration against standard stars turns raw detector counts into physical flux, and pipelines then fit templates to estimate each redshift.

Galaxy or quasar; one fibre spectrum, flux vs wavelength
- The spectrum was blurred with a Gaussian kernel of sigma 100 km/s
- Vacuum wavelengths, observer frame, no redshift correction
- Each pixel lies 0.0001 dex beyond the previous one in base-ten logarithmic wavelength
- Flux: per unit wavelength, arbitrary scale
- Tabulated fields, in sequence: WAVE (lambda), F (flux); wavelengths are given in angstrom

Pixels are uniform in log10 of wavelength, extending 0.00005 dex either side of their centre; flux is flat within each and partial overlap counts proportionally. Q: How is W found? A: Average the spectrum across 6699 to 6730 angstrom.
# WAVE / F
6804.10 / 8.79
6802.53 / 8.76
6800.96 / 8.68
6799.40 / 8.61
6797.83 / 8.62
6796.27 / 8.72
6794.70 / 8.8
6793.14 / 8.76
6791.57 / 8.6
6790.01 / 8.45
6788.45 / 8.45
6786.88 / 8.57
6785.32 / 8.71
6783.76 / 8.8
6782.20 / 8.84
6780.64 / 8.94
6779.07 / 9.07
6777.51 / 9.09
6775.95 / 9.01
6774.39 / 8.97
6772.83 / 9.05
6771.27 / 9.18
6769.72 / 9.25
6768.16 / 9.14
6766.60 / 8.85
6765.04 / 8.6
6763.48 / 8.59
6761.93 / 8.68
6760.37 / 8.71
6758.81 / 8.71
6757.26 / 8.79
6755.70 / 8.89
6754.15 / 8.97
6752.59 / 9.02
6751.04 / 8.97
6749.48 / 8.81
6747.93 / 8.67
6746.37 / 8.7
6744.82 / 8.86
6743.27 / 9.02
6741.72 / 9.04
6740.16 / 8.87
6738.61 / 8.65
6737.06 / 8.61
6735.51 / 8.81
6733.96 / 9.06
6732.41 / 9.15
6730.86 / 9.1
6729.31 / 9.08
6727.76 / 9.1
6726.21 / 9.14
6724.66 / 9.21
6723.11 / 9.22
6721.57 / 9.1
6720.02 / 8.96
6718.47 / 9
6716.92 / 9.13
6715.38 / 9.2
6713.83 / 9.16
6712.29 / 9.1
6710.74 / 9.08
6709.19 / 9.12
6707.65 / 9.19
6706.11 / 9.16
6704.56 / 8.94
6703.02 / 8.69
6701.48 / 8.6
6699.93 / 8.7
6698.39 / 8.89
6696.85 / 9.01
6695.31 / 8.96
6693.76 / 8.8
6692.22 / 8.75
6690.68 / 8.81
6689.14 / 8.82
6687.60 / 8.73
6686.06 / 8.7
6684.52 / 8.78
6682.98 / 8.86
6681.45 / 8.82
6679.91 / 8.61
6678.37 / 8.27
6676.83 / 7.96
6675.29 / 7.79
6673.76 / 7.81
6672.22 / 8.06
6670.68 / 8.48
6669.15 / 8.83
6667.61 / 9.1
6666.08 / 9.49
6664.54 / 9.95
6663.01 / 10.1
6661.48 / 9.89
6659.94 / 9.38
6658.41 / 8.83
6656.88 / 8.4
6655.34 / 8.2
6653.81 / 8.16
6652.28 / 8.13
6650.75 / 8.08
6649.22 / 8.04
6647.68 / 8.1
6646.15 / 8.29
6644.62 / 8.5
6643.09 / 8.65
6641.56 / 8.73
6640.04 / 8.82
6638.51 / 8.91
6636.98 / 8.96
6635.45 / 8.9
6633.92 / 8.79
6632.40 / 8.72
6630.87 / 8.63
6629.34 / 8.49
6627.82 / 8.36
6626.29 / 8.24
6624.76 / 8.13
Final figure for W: 9.04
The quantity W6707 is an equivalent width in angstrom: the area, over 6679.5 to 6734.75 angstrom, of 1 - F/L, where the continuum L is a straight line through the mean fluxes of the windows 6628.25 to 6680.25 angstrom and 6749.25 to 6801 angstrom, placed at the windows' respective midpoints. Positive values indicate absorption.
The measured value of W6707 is -1.5 angstrom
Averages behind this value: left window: 8.65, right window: 8.82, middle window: 8.97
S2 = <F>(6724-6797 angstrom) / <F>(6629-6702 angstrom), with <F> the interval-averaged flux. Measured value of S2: 1.0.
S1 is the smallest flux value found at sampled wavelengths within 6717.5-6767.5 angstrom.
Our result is 8.59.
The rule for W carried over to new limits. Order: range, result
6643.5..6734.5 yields 8.82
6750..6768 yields 8.81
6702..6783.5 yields 8.96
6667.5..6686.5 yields 8.44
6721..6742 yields 9.01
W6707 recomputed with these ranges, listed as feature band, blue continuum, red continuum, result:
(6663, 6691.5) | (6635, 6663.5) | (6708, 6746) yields 0.3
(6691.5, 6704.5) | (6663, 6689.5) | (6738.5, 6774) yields -0.1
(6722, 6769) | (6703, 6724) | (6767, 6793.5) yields 0.4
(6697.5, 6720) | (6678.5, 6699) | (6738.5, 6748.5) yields -0.5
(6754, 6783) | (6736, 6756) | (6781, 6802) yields -0.5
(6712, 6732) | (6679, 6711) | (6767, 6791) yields -0.6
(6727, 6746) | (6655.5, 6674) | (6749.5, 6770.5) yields -0.1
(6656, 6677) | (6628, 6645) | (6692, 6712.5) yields -0.2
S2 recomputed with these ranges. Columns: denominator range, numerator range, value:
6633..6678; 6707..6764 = 1.03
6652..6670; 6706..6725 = 1.01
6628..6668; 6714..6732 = 1.04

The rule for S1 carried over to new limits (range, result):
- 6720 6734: 8.96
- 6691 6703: 8.6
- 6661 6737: 7.79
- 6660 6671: 8.48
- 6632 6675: 7.81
